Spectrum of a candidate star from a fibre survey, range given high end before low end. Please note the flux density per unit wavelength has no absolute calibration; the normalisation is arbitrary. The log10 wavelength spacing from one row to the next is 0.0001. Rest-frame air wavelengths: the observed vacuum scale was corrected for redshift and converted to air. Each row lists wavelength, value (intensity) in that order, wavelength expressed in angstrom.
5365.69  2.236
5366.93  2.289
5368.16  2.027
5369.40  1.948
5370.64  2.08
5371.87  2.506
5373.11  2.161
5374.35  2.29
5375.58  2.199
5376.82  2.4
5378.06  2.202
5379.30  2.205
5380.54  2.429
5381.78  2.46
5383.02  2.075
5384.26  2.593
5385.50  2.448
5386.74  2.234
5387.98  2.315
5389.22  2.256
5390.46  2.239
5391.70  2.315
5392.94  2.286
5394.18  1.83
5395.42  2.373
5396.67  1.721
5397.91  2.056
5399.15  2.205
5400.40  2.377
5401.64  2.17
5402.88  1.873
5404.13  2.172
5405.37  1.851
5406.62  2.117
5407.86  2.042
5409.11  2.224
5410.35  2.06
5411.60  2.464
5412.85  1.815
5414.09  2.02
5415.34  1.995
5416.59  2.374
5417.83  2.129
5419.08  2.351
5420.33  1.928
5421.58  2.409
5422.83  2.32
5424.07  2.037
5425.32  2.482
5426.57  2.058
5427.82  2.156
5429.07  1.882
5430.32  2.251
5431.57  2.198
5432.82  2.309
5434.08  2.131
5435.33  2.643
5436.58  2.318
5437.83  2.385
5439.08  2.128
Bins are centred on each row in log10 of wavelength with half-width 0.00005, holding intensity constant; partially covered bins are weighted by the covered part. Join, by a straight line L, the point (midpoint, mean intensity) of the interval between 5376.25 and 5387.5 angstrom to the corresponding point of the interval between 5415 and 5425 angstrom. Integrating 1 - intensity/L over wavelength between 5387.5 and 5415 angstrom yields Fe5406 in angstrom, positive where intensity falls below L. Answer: 1.8 angstrom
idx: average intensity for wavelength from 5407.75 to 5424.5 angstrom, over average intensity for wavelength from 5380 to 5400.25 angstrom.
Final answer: 1.0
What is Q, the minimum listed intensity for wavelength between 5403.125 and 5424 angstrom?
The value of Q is 1.815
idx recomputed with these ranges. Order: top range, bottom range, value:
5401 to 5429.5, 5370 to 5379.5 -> 0.94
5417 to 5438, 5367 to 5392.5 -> 0.98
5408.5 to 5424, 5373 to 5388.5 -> 0.94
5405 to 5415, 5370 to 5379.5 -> 0.92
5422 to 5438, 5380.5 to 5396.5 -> 0.99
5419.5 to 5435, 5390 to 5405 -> 1.03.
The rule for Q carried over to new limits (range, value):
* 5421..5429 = 2.037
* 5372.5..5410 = 1.721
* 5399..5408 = 1.851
